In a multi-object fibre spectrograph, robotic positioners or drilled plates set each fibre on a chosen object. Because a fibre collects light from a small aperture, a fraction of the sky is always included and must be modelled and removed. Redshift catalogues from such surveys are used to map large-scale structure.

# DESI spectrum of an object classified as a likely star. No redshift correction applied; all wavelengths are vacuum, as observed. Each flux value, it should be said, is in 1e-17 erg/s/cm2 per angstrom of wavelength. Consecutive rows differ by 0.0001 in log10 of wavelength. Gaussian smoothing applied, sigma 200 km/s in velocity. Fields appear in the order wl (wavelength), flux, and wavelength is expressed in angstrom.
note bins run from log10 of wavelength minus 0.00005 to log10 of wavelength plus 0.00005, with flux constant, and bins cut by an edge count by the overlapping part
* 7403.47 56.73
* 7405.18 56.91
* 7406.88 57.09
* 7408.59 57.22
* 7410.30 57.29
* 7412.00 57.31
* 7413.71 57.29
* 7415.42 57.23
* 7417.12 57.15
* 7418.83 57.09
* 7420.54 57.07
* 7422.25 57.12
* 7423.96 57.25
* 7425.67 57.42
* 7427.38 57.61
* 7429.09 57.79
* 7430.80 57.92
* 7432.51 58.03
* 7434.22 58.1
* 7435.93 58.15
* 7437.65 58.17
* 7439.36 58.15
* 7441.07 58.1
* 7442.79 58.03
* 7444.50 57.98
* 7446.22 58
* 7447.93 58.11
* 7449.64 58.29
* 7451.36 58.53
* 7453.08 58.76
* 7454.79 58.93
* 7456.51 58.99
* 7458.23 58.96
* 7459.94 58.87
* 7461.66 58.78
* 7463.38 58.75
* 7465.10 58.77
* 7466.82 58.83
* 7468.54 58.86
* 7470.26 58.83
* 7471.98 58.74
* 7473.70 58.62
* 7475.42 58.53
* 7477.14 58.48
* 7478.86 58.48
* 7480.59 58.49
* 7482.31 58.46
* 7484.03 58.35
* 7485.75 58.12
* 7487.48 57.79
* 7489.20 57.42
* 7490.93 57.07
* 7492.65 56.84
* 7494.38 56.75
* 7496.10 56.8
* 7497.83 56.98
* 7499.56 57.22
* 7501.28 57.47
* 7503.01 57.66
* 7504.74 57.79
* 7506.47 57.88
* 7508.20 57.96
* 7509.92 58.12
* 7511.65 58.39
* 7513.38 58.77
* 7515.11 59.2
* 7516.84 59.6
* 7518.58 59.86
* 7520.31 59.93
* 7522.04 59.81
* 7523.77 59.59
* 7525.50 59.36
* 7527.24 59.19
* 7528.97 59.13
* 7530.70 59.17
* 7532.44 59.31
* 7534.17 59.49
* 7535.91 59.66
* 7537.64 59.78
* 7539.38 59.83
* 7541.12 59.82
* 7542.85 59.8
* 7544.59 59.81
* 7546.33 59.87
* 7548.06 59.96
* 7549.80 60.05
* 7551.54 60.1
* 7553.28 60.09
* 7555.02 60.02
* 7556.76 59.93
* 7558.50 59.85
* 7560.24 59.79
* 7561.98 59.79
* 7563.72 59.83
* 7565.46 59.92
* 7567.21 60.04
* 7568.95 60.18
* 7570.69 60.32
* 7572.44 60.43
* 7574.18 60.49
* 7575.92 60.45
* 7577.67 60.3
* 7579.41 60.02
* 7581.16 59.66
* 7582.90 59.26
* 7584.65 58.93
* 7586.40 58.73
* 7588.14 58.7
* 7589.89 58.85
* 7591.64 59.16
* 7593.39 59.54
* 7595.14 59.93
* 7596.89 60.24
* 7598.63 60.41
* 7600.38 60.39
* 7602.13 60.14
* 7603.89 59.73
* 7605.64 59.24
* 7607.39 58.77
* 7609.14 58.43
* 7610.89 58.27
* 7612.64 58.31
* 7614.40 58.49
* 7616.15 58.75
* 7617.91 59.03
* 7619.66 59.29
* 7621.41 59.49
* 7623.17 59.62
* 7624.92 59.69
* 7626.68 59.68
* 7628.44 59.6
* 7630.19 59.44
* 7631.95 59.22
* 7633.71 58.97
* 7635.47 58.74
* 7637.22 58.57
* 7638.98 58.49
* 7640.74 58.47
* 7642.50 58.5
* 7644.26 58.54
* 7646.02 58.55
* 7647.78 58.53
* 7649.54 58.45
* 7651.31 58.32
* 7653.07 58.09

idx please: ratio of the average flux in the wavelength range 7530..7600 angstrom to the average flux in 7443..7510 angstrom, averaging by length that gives 1.0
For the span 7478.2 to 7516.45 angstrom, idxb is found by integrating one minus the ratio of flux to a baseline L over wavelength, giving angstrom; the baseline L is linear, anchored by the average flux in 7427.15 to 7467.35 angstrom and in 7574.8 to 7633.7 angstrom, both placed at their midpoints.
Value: 0.6 angstrom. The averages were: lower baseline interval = 58.4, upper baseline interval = 59.4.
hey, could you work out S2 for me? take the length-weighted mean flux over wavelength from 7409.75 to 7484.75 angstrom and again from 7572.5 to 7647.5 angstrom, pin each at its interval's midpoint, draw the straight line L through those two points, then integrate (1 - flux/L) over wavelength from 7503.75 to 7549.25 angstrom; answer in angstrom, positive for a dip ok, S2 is -0.4 angstrom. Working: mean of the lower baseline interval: 58.2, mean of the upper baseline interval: 59.3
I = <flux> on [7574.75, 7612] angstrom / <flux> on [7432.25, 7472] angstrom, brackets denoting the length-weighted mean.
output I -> 1.02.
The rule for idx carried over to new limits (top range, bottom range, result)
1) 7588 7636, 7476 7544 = 1.01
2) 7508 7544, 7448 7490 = 1.01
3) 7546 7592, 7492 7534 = 1.02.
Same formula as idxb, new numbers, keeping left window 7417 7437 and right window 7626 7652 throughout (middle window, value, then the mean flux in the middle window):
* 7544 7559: -0.4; 60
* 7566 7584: -0.5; 60.1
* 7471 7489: -0.2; 58.4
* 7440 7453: -0.1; 58.2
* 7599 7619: -0.2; 59.1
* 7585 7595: -0.1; 59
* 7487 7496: 0.1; 57.1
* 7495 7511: 0.1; 57.6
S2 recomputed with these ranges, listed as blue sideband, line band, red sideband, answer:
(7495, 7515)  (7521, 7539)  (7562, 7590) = -0.30 angstrom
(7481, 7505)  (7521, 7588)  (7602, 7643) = -1.79 angstrom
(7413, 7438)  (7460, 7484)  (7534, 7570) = -0.10 angstrom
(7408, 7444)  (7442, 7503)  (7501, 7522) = -0.04 angstrom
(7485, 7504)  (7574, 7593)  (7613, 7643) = -0.33 angstrom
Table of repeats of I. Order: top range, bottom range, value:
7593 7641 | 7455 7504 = 1.02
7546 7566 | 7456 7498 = 1.03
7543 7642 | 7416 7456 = 1.03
